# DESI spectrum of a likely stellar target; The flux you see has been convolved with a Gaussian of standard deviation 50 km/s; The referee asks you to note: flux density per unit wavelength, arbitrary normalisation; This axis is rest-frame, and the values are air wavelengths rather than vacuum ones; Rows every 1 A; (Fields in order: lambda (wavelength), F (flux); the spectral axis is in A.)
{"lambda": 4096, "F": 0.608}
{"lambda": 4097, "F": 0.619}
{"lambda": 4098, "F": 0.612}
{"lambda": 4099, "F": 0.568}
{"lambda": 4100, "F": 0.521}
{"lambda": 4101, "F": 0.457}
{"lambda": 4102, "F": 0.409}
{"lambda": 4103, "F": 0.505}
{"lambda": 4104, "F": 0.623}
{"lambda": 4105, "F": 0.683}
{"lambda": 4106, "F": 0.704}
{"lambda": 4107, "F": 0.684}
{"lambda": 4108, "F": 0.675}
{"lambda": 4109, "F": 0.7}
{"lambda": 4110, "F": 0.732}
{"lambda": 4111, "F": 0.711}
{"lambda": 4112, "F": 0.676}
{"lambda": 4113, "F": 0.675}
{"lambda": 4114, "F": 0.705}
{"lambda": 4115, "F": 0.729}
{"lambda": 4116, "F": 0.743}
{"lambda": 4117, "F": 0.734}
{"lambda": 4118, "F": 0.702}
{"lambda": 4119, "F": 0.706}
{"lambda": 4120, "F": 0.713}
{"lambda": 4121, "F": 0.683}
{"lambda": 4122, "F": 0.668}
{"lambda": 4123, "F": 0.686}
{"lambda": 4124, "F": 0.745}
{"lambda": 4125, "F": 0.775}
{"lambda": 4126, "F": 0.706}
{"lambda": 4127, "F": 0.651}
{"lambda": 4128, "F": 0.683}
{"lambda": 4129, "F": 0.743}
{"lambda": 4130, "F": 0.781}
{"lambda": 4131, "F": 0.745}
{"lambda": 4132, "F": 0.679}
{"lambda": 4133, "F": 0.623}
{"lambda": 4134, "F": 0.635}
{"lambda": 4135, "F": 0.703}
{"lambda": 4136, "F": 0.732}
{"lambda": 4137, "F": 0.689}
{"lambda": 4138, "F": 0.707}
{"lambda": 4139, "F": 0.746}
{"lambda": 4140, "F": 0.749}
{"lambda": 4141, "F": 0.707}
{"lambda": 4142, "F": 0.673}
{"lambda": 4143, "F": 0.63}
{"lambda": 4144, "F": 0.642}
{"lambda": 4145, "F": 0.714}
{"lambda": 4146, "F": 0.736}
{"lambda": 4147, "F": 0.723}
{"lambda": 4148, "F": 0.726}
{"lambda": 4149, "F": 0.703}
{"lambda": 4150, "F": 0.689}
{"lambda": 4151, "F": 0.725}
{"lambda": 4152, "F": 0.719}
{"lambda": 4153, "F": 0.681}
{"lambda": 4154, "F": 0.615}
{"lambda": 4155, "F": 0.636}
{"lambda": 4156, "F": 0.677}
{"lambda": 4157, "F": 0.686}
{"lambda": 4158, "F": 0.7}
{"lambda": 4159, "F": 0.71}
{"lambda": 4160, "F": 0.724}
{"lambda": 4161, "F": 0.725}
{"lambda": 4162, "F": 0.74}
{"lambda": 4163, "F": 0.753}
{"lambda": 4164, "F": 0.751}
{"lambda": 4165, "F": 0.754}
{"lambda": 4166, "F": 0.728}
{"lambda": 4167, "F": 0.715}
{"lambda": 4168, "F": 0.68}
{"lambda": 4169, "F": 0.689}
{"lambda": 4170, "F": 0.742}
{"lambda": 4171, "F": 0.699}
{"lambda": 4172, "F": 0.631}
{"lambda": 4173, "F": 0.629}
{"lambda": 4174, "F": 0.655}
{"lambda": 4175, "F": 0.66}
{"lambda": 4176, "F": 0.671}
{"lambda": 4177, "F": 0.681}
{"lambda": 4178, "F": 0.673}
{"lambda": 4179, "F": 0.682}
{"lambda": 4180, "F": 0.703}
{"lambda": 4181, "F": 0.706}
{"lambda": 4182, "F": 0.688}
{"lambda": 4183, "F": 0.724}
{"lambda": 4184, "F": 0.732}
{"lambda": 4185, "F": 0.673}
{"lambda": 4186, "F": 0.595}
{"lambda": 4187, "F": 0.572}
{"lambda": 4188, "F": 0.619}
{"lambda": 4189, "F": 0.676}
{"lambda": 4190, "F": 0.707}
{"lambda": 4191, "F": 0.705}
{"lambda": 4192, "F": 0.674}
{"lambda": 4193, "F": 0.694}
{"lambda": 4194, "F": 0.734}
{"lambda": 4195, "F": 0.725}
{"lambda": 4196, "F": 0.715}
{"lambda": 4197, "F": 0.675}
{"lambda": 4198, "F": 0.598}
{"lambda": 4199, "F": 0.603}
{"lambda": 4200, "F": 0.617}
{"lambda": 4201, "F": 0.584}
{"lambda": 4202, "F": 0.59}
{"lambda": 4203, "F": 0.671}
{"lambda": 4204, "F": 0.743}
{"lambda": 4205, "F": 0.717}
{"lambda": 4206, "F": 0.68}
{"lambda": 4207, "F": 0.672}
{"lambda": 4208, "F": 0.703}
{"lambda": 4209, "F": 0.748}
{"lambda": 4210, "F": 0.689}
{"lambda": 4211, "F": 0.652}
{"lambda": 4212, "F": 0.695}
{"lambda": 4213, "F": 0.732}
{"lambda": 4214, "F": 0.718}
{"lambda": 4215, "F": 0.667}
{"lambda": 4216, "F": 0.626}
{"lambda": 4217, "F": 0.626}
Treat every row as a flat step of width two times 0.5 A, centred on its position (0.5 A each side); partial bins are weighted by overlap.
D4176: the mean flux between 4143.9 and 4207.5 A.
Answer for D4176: 0.686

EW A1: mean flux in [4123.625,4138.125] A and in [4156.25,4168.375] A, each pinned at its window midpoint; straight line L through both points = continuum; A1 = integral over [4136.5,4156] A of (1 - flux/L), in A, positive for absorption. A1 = 0.5 A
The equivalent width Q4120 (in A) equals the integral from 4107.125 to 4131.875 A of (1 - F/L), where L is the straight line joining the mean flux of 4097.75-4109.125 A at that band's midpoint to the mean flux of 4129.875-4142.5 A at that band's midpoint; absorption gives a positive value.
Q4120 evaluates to -2.5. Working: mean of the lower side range 0.591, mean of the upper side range 0.703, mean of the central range 0.71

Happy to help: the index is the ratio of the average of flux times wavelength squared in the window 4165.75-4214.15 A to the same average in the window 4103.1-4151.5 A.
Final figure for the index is 1.0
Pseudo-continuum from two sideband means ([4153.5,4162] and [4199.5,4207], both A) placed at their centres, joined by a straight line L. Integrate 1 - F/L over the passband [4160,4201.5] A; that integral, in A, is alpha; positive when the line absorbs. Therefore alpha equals -0.6 A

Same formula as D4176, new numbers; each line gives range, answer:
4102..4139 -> 0.692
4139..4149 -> 0.702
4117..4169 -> 0.704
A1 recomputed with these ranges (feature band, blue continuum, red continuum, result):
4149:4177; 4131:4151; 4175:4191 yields -0.4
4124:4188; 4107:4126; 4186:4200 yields -0.9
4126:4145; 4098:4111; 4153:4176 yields -1.2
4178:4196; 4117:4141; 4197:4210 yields -0.3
